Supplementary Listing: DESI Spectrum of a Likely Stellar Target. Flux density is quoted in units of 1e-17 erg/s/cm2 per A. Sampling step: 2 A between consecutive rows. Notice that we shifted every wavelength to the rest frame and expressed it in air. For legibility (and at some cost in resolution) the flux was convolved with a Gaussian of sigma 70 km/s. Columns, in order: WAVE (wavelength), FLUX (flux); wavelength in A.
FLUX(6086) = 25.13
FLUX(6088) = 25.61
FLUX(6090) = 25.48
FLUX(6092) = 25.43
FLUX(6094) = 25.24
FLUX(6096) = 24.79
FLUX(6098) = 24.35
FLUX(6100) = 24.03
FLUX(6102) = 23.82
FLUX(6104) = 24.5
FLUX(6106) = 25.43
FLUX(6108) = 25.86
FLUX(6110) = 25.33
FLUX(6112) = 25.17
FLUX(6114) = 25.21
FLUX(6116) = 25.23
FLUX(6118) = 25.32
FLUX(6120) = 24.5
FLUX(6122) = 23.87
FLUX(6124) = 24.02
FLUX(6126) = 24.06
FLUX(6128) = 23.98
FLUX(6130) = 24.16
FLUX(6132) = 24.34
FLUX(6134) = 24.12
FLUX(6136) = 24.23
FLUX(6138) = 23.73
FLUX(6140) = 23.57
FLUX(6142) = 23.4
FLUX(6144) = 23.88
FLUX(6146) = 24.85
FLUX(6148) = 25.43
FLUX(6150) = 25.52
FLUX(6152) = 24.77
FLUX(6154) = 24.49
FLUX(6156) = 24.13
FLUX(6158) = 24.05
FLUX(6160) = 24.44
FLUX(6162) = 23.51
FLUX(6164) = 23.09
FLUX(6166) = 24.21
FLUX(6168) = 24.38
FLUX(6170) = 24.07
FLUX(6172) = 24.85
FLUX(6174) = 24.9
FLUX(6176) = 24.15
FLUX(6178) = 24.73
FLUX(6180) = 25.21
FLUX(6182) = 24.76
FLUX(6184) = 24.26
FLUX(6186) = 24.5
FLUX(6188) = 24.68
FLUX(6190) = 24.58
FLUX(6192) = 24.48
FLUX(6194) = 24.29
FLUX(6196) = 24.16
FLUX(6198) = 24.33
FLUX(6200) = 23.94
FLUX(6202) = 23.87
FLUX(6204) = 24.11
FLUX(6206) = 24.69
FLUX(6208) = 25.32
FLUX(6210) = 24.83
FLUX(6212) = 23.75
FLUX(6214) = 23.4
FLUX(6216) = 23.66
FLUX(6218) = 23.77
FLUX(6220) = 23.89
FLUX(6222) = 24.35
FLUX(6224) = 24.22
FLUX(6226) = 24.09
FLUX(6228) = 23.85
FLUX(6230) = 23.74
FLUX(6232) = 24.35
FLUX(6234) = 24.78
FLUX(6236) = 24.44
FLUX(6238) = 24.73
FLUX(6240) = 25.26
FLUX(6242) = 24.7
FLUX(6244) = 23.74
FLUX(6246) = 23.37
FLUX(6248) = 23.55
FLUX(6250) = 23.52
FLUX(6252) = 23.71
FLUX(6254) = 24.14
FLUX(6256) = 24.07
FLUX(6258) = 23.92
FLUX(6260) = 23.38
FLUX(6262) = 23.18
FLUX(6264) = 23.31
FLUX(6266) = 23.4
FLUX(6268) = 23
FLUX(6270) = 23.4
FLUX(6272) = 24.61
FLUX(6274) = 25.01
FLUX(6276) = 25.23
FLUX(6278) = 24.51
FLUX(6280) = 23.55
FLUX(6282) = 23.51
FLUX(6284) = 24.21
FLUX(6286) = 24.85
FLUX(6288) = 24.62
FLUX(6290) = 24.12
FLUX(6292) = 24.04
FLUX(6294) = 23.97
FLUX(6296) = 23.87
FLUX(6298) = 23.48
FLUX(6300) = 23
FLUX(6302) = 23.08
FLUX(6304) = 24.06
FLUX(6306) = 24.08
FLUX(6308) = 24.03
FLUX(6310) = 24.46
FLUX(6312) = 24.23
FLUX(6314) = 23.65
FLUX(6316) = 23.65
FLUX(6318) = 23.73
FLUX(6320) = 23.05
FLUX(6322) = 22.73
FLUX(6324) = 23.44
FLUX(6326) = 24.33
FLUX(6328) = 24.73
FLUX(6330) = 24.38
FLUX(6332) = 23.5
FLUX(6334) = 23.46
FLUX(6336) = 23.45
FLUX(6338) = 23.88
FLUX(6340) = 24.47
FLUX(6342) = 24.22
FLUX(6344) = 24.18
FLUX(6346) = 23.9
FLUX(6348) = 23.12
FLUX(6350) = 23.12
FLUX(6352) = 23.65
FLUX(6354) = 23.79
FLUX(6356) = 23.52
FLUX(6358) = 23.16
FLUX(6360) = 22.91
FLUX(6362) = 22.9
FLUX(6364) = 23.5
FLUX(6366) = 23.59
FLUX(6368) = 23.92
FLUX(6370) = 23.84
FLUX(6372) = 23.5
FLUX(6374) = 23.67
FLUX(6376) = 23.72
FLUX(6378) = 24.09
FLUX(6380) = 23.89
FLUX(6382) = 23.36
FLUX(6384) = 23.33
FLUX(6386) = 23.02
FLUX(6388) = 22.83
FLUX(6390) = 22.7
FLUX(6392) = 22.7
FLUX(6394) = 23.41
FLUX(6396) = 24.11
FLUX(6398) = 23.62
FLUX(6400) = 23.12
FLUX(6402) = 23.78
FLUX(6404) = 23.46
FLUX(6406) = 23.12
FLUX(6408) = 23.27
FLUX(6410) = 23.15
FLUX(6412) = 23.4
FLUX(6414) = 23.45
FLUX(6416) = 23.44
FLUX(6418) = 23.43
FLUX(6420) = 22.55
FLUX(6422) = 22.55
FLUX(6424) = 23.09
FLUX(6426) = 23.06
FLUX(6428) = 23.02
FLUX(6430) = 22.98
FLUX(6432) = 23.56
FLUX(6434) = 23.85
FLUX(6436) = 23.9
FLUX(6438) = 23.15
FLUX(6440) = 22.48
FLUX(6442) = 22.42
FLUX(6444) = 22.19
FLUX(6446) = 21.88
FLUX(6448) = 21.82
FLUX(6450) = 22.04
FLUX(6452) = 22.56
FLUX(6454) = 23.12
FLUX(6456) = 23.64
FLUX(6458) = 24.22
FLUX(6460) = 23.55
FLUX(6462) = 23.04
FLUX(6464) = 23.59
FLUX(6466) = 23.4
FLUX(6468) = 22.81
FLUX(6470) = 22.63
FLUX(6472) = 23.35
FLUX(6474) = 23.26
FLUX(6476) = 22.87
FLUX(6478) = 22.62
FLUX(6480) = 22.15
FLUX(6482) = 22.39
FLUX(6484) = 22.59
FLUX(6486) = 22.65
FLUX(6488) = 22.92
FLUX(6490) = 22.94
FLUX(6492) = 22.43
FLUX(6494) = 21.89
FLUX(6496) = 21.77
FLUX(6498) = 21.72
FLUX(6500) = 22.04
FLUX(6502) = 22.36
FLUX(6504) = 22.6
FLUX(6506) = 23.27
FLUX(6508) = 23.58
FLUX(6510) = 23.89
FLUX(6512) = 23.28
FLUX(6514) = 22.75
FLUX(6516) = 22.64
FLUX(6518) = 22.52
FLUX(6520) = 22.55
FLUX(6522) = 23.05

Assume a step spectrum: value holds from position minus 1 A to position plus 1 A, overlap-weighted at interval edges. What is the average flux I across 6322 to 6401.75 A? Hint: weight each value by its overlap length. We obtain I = 23.6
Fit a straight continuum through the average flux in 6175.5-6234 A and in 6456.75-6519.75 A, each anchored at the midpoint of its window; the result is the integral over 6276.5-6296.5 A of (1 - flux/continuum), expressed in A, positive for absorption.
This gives -0.25 A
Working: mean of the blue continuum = 24.3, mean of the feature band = 24.2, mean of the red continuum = 22.8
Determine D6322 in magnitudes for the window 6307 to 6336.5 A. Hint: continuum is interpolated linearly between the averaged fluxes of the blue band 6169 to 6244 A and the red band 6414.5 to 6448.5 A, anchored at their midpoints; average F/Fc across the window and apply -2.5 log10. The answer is -0.01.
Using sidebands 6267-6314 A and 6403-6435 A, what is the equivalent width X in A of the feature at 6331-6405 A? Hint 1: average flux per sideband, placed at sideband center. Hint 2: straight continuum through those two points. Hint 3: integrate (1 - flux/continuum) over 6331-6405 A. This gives 0.0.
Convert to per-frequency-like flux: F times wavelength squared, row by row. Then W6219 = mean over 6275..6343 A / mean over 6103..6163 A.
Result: 1.03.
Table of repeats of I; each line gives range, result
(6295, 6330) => 23.8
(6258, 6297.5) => 24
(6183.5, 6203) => 24.3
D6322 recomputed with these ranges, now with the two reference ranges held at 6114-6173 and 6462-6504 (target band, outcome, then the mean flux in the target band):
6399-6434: -0.01 mag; 23.2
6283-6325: -0.01 mag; 23.8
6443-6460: 0.00 mag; 22.7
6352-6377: -0.01 mag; 23.5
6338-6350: -0.03 mag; 23.9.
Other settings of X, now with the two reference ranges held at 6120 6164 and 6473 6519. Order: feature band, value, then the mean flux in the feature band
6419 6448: 0.08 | 22.9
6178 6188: -0.28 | 24.7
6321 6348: -0.59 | 23.9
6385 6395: 0.08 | 22.9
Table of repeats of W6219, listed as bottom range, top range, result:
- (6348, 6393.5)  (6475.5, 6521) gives 1.01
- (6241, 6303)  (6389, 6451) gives 1.01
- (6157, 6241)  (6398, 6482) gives 1.02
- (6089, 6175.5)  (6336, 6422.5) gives 1.04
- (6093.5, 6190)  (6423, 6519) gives 1.04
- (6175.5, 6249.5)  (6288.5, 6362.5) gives 1.01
